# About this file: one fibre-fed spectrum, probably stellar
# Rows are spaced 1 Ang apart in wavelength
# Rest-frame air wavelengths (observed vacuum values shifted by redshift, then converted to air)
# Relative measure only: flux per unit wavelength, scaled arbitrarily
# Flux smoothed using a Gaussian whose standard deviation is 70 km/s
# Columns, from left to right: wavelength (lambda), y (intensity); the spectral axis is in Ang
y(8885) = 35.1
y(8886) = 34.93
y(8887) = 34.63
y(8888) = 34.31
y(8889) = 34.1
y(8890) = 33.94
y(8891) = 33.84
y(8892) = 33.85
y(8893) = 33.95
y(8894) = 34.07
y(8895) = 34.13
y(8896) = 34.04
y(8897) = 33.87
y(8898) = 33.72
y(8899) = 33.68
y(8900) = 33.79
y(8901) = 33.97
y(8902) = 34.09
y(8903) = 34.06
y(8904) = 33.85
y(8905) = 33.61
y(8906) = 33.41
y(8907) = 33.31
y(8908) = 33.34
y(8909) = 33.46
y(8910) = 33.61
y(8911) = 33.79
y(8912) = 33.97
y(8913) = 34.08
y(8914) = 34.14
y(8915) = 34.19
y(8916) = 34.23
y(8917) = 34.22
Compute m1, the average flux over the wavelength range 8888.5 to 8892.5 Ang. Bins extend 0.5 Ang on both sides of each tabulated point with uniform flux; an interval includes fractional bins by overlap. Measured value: 33.9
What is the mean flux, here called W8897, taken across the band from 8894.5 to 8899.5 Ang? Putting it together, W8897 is 33.9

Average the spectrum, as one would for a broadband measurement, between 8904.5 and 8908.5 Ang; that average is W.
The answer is 33.4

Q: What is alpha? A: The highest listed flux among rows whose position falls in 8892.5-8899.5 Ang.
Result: 34.13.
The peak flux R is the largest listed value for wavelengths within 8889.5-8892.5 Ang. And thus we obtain 33.94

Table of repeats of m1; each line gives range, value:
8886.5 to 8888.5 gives 34.5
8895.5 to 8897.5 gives 34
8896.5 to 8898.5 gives 33.8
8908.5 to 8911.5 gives 33.6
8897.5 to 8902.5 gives 33.9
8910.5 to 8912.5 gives 33.9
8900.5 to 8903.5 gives 34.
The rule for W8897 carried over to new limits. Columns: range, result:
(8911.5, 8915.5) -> 34.1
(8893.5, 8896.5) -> 34.1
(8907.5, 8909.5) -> 33.4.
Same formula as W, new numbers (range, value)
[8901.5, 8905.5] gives 33.9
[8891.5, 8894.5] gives 34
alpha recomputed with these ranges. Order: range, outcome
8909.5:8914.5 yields 34.14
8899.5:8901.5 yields 33.97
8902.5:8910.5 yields 34.06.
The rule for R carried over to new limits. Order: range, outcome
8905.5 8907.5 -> 33.41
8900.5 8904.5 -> 34.09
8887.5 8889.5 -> 34.31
